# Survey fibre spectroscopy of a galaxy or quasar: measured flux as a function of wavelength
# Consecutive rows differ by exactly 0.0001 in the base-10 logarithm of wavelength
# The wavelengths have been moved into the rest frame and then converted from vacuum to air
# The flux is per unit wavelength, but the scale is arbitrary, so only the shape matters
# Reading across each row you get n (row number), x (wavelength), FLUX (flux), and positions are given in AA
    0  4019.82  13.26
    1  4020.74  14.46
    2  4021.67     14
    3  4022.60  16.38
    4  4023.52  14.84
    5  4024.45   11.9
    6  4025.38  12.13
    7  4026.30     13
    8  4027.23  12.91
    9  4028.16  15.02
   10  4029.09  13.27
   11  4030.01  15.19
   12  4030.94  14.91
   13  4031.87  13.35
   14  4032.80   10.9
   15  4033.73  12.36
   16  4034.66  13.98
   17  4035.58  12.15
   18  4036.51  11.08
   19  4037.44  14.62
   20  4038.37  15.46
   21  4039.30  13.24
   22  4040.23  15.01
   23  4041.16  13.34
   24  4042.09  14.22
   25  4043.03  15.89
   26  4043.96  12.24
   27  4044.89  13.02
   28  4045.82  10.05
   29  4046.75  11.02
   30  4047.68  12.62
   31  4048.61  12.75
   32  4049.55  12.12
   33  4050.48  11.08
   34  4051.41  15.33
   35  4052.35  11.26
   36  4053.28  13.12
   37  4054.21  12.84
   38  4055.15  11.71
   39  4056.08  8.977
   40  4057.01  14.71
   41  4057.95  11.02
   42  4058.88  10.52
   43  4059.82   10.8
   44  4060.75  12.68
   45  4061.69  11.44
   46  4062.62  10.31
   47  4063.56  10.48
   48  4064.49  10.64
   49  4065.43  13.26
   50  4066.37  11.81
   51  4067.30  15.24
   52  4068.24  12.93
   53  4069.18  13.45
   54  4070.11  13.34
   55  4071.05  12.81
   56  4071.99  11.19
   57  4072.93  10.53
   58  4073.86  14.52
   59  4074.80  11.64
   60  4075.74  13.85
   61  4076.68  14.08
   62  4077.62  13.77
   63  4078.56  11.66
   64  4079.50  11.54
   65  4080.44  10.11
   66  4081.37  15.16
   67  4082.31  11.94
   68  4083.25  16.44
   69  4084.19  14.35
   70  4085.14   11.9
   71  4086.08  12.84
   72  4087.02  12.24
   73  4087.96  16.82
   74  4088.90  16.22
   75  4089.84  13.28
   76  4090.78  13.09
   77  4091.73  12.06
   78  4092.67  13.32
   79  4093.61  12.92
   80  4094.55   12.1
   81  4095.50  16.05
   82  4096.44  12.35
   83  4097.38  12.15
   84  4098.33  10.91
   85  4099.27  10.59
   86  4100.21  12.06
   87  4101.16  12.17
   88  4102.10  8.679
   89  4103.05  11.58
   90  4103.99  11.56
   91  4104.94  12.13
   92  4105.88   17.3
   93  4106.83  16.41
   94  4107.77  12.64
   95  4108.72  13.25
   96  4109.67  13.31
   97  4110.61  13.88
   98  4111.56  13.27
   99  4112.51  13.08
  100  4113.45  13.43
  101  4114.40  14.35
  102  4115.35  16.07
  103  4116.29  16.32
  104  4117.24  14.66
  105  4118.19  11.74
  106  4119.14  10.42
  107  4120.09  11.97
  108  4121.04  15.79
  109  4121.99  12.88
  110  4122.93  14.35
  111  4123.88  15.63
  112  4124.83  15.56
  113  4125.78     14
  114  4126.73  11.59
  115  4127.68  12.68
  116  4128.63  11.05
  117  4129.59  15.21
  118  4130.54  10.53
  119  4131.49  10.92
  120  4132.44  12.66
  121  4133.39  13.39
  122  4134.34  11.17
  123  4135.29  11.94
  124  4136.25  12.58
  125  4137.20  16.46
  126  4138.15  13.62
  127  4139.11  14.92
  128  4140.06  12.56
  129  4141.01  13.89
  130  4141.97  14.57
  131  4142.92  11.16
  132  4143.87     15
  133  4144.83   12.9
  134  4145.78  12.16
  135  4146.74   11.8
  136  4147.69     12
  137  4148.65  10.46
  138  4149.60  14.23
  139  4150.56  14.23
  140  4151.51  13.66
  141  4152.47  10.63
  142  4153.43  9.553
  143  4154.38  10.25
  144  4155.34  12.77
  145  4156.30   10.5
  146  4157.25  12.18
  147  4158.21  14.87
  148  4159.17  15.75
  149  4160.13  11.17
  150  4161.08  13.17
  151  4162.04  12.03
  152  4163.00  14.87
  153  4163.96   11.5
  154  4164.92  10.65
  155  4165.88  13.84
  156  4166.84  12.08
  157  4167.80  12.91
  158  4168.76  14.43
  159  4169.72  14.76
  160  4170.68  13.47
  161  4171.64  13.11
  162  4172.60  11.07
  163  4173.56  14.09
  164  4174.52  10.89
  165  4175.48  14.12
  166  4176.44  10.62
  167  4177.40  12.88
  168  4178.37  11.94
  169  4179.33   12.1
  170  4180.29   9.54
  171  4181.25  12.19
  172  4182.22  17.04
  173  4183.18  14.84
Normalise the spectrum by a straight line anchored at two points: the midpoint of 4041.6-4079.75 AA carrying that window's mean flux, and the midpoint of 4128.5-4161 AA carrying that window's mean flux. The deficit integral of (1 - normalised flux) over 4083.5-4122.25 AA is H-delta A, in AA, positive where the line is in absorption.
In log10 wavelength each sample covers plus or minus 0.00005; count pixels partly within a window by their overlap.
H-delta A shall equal -2.22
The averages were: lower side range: 12.4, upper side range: 12.7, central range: 13.2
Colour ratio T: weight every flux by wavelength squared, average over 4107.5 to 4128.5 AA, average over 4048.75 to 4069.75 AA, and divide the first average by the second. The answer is 1.16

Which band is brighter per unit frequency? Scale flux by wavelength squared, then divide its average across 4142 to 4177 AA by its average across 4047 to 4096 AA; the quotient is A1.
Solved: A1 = 1.04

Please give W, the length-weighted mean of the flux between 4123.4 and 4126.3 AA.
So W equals 15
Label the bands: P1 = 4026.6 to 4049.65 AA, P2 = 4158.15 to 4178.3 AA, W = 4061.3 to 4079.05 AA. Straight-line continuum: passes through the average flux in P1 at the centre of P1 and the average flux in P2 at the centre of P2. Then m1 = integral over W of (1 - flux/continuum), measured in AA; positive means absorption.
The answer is 0.9 AA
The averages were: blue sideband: 13.2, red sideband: 12.9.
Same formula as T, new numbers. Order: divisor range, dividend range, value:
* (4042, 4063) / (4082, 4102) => 1.10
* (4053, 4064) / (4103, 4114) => 1.21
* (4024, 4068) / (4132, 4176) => 1.07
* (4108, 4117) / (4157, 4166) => 0.94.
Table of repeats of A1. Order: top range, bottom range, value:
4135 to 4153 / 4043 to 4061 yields 1.13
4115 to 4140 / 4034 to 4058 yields 1.08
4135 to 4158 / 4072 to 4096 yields 0.99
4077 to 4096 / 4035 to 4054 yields 1.05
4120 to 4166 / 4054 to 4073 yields 1.12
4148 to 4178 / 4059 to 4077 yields 1.07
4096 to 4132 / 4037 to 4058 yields 1.05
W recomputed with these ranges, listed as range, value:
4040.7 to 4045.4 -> 13.7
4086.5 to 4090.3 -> 14.6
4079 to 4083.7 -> 13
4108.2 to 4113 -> 13.3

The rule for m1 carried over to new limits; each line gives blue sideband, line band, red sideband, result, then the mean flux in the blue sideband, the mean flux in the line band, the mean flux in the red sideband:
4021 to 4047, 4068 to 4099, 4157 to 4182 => 0.3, 13.4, 13.1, 12.7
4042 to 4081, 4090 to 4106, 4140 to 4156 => 0.0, 12.3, 12.3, 12.4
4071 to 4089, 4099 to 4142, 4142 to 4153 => -1.4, 13.1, 13.2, 12.6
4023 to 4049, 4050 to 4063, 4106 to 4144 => 1.4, 13.2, 11.9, 13.5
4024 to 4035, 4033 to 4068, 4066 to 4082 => 1.5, 13.2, 12.5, 12.8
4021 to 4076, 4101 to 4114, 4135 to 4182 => -0.3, 12.8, 13.1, 12.7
